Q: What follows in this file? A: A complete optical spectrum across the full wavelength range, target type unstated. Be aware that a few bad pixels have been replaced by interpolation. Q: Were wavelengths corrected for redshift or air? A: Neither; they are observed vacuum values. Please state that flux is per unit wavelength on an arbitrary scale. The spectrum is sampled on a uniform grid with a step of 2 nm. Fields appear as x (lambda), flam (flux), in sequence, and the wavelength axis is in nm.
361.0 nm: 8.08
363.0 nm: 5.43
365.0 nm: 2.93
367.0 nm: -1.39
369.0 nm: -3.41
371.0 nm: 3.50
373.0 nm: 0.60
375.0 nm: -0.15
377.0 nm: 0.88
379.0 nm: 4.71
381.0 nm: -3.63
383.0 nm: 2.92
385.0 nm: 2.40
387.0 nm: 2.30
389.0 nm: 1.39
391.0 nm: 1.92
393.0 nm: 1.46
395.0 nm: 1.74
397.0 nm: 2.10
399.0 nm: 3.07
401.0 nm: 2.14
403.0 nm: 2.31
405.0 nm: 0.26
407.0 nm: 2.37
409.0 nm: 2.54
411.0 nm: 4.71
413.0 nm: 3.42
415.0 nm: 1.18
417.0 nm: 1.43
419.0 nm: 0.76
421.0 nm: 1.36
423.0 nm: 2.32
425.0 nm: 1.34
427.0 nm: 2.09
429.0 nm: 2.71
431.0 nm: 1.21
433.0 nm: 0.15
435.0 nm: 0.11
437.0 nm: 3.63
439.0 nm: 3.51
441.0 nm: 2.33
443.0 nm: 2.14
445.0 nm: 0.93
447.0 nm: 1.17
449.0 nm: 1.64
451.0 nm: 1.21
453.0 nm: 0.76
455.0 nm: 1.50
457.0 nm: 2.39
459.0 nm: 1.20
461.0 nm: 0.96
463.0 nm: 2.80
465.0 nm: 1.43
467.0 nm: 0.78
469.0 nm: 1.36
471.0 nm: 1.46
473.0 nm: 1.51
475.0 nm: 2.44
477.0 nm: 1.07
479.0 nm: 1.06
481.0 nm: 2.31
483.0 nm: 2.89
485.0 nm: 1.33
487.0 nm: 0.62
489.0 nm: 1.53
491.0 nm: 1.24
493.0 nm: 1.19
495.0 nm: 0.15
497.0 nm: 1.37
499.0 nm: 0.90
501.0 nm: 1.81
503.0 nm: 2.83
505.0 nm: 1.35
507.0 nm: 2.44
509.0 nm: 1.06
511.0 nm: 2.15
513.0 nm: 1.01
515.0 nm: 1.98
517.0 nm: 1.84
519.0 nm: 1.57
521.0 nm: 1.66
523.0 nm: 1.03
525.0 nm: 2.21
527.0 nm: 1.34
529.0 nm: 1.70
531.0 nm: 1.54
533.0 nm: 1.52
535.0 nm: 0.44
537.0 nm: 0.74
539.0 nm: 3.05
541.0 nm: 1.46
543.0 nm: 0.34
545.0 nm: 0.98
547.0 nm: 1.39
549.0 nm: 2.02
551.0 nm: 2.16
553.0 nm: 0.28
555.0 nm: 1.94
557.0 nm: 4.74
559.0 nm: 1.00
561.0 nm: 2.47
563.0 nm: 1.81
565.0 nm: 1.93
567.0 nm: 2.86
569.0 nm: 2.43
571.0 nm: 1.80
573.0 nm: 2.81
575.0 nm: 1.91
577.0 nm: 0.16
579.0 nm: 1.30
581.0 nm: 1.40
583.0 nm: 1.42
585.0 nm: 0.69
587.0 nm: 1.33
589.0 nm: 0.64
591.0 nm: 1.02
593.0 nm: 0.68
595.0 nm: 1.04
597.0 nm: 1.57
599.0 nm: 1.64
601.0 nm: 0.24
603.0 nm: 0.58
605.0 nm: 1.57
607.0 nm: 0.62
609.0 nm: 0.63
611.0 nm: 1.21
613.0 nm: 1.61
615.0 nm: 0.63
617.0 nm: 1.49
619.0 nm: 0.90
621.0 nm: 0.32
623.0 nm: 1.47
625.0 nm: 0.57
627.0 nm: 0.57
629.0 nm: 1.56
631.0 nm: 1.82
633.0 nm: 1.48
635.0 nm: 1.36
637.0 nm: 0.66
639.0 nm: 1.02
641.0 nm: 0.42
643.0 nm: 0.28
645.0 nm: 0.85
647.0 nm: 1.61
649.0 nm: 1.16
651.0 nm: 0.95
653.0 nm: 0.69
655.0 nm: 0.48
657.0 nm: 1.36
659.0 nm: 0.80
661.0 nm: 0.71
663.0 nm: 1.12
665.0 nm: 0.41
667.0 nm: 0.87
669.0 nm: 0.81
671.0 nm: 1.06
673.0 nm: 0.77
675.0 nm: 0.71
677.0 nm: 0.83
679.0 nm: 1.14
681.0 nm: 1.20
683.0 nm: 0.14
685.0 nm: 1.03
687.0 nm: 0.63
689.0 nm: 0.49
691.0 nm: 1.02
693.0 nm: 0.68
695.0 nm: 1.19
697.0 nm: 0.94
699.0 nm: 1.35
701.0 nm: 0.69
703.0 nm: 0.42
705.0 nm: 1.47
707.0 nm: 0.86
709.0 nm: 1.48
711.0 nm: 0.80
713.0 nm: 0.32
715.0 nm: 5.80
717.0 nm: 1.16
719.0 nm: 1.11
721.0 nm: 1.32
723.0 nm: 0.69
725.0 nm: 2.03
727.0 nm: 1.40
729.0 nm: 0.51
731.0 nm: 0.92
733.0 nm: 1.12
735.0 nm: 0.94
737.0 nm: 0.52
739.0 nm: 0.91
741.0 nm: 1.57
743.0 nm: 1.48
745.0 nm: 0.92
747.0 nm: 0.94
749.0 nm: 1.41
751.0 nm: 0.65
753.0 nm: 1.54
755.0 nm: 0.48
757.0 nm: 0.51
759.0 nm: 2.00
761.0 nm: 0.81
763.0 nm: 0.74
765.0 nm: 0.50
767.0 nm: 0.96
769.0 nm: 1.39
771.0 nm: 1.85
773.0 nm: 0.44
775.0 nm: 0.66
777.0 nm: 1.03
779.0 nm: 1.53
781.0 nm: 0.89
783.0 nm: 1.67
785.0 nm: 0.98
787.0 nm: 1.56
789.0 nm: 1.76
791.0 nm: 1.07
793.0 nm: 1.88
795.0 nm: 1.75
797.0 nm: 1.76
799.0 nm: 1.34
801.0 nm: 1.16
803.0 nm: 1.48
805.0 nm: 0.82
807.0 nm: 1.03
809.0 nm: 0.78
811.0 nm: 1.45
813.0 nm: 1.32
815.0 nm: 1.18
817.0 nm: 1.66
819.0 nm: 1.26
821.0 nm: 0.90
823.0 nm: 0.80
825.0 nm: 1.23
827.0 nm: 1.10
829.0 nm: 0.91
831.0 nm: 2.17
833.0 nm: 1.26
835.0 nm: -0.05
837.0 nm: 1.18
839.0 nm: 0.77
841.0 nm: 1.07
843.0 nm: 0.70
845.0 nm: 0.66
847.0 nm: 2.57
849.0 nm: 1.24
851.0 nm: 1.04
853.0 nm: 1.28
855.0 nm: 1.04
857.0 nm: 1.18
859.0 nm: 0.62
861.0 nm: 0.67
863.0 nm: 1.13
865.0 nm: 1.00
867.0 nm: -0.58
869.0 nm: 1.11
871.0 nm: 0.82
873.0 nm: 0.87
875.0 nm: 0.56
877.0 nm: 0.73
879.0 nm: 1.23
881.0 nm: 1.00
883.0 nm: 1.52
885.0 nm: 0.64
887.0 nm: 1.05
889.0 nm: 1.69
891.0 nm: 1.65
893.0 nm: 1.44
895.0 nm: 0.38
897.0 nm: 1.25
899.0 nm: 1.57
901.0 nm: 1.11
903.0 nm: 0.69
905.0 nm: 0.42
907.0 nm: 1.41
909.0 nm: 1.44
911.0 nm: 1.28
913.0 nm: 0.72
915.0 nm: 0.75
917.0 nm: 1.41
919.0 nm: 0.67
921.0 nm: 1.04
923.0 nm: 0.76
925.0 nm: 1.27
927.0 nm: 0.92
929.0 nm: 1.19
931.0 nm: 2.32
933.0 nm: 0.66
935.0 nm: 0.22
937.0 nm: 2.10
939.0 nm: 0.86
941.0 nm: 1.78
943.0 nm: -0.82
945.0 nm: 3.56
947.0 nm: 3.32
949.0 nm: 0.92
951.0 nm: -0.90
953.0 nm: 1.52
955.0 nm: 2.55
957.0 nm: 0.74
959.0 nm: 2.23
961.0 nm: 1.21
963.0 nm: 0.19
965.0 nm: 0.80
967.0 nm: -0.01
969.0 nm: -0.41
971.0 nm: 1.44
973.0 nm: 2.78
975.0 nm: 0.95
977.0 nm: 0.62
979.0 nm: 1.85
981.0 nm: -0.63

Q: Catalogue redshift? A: 0.92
